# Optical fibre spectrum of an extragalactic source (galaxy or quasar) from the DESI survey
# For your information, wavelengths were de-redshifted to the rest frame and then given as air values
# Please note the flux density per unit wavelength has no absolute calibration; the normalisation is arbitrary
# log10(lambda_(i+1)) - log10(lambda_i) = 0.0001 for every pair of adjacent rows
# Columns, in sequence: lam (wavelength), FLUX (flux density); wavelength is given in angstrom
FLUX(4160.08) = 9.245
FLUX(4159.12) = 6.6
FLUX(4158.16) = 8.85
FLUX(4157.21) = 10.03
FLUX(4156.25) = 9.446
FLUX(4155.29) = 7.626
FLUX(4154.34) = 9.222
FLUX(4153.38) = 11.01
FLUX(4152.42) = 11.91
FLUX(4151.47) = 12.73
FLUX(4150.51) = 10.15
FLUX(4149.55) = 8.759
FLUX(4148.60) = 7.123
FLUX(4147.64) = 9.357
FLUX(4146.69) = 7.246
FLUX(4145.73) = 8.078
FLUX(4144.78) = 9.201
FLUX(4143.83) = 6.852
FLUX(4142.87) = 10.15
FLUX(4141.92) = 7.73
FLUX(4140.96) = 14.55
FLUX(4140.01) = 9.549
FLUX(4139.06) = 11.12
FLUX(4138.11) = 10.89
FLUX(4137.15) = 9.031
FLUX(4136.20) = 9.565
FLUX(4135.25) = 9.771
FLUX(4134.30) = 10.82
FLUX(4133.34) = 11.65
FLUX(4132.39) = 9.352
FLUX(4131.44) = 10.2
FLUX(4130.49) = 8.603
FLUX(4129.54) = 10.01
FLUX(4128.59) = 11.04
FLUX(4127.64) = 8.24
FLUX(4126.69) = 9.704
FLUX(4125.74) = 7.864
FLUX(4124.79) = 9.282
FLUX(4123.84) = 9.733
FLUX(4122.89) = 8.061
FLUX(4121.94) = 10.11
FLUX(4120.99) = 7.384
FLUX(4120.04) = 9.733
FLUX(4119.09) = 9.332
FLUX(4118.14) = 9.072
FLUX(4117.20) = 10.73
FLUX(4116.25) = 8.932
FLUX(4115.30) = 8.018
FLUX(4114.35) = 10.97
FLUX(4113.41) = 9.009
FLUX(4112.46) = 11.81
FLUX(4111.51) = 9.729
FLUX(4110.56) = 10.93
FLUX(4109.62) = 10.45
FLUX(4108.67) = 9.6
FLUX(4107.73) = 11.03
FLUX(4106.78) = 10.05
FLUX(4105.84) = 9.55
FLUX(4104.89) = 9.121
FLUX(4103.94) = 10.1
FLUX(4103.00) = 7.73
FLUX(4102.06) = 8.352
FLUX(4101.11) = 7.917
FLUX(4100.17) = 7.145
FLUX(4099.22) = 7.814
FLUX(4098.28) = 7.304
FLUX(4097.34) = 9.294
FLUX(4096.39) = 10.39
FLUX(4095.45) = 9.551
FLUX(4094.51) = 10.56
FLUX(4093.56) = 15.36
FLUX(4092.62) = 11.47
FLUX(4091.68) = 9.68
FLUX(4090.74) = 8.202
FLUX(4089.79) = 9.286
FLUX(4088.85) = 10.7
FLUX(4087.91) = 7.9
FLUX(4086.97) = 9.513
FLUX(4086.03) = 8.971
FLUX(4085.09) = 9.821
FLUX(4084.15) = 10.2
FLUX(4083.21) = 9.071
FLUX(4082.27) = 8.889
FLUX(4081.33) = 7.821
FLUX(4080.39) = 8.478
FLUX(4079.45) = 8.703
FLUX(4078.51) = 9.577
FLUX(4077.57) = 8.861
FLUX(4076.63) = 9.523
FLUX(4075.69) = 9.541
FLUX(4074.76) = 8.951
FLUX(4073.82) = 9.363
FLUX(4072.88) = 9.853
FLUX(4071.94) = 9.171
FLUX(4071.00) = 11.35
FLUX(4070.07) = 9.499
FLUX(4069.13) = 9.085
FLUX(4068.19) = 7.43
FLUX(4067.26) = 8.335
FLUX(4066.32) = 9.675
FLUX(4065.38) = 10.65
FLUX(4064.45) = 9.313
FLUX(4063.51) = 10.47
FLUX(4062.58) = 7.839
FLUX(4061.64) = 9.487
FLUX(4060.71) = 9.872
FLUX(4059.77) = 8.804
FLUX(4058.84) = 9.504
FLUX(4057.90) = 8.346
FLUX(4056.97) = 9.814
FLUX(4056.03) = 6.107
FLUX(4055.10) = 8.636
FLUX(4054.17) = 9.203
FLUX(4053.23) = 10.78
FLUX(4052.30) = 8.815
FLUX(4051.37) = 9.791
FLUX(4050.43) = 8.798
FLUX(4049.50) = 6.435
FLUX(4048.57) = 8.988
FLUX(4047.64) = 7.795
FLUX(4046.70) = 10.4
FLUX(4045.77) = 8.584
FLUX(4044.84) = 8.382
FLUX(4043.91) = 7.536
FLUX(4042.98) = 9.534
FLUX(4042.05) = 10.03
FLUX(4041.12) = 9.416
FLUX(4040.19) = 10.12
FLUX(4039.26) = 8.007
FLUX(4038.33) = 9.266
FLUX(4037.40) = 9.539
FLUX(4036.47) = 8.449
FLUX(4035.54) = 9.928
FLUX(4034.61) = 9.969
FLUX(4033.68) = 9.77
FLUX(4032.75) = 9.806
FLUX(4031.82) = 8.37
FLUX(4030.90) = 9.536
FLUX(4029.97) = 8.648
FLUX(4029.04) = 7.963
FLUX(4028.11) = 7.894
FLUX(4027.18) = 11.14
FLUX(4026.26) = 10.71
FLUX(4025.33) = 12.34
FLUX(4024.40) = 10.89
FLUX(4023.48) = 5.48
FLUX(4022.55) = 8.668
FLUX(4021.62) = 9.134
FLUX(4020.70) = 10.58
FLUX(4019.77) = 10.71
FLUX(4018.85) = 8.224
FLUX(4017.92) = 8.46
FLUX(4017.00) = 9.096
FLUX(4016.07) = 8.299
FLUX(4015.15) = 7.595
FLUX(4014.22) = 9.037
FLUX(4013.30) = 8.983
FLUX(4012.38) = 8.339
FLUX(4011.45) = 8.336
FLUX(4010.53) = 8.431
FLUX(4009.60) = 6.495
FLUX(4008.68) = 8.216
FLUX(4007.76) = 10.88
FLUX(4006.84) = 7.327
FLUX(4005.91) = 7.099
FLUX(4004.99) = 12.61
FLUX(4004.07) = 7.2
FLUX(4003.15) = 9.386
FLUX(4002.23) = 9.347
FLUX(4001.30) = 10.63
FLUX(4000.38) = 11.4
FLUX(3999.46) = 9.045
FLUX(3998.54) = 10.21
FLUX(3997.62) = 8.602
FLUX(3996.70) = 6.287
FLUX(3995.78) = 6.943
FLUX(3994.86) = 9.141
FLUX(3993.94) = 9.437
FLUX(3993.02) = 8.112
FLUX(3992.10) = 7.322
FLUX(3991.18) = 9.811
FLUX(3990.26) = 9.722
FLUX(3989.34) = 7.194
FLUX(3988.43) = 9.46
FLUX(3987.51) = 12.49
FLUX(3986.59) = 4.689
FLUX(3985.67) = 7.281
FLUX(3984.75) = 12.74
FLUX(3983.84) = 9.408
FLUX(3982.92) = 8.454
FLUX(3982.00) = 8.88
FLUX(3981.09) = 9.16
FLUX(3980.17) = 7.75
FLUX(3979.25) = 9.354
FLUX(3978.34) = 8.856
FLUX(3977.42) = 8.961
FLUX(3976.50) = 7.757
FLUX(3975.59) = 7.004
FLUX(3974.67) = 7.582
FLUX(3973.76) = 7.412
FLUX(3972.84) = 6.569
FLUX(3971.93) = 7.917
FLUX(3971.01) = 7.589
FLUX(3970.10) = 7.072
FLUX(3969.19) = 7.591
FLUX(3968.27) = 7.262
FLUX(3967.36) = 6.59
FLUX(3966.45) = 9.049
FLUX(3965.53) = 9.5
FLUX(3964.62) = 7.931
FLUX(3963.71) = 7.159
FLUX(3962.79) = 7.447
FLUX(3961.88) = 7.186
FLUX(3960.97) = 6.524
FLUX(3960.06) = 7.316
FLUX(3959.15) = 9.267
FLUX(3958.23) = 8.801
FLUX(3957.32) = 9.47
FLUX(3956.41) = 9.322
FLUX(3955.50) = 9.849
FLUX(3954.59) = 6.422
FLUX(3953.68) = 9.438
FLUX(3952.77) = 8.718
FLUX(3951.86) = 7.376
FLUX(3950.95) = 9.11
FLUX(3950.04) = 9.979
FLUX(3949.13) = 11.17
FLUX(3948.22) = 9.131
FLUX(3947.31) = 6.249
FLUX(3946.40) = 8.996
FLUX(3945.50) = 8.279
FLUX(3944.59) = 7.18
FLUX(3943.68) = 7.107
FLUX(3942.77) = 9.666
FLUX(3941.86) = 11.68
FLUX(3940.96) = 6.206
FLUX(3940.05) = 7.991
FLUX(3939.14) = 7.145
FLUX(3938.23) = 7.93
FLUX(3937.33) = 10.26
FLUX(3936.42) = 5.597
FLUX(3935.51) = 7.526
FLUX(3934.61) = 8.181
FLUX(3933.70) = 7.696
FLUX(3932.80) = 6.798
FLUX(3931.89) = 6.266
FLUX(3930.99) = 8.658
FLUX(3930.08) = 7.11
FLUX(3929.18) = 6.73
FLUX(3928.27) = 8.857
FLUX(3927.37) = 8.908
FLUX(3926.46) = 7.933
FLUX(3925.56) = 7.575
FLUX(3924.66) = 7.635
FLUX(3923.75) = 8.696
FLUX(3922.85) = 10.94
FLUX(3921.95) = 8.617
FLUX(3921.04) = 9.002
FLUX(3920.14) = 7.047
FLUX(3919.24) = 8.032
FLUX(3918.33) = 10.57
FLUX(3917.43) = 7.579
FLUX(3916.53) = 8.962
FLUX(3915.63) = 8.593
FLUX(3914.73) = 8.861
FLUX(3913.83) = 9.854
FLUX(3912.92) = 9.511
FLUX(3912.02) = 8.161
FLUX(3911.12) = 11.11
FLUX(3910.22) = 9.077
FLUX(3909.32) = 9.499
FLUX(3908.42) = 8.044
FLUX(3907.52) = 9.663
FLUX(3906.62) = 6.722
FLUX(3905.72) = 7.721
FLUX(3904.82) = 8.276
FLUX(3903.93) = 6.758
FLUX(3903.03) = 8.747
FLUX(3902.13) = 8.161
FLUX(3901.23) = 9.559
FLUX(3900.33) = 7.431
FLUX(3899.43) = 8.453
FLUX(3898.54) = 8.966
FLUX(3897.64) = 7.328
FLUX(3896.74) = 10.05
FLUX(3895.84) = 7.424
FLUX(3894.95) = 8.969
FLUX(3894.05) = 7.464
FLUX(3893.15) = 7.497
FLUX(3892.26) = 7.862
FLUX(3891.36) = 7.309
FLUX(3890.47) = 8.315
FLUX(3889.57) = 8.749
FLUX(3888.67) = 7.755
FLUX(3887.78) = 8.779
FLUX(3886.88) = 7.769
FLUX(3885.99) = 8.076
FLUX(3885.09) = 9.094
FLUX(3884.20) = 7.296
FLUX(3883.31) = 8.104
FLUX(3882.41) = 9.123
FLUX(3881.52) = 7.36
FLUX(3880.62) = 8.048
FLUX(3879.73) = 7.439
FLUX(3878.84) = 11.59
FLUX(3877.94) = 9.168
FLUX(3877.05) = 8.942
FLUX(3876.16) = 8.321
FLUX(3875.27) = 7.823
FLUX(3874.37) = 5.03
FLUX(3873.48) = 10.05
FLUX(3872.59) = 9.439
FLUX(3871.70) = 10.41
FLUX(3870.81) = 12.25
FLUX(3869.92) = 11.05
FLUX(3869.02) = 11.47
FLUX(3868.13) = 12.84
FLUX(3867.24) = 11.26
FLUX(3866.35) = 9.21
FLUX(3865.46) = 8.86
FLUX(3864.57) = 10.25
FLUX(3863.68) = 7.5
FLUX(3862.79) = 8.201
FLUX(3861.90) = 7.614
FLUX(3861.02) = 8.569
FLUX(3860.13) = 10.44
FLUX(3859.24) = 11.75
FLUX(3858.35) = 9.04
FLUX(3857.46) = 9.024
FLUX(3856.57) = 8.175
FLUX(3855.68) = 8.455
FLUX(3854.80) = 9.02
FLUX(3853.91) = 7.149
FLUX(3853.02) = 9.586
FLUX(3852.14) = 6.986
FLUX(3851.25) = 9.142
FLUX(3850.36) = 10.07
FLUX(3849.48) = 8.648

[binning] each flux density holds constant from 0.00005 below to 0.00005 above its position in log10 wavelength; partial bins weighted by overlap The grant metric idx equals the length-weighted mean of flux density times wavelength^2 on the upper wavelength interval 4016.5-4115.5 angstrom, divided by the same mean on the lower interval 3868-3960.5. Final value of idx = 1.18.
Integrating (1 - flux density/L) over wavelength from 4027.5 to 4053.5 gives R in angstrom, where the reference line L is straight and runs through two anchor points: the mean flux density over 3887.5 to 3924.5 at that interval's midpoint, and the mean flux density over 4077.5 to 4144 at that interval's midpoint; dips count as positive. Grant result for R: 0.5 angstrom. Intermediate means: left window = 8.53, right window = 9.57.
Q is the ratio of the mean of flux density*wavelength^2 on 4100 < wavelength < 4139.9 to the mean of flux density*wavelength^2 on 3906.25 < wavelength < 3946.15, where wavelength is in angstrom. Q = 1.26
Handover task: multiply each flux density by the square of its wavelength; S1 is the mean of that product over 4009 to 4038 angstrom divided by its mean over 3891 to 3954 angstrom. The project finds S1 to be 1.14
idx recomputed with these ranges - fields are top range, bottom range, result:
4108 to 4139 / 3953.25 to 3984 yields 1.29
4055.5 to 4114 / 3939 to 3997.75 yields 1.19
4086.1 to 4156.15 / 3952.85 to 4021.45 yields 1.20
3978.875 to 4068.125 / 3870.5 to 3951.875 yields 1.13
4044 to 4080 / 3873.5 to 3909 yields 1.21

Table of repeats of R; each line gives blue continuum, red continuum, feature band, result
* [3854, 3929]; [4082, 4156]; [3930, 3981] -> 5.2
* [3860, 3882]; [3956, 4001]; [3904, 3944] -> 2.3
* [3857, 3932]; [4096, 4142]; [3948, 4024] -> 4.3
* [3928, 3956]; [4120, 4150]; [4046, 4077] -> -0.7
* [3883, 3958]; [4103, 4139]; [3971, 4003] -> 0.5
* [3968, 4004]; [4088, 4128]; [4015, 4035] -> -0.9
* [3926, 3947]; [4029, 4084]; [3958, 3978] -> 1.3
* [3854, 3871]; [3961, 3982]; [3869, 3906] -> 2.9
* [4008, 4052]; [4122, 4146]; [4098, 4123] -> 0.6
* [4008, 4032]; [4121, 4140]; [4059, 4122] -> -0.2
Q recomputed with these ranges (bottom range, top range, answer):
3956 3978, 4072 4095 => 1.30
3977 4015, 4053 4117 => 1.11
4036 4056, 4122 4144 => 1.14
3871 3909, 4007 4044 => 1.17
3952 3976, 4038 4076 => 1.20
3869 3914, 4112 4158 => 1.26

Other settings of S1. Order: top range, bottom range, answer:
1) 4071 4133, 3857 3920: 1.19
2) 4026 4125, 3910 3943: 1.19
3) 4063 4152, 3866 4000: 1.22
